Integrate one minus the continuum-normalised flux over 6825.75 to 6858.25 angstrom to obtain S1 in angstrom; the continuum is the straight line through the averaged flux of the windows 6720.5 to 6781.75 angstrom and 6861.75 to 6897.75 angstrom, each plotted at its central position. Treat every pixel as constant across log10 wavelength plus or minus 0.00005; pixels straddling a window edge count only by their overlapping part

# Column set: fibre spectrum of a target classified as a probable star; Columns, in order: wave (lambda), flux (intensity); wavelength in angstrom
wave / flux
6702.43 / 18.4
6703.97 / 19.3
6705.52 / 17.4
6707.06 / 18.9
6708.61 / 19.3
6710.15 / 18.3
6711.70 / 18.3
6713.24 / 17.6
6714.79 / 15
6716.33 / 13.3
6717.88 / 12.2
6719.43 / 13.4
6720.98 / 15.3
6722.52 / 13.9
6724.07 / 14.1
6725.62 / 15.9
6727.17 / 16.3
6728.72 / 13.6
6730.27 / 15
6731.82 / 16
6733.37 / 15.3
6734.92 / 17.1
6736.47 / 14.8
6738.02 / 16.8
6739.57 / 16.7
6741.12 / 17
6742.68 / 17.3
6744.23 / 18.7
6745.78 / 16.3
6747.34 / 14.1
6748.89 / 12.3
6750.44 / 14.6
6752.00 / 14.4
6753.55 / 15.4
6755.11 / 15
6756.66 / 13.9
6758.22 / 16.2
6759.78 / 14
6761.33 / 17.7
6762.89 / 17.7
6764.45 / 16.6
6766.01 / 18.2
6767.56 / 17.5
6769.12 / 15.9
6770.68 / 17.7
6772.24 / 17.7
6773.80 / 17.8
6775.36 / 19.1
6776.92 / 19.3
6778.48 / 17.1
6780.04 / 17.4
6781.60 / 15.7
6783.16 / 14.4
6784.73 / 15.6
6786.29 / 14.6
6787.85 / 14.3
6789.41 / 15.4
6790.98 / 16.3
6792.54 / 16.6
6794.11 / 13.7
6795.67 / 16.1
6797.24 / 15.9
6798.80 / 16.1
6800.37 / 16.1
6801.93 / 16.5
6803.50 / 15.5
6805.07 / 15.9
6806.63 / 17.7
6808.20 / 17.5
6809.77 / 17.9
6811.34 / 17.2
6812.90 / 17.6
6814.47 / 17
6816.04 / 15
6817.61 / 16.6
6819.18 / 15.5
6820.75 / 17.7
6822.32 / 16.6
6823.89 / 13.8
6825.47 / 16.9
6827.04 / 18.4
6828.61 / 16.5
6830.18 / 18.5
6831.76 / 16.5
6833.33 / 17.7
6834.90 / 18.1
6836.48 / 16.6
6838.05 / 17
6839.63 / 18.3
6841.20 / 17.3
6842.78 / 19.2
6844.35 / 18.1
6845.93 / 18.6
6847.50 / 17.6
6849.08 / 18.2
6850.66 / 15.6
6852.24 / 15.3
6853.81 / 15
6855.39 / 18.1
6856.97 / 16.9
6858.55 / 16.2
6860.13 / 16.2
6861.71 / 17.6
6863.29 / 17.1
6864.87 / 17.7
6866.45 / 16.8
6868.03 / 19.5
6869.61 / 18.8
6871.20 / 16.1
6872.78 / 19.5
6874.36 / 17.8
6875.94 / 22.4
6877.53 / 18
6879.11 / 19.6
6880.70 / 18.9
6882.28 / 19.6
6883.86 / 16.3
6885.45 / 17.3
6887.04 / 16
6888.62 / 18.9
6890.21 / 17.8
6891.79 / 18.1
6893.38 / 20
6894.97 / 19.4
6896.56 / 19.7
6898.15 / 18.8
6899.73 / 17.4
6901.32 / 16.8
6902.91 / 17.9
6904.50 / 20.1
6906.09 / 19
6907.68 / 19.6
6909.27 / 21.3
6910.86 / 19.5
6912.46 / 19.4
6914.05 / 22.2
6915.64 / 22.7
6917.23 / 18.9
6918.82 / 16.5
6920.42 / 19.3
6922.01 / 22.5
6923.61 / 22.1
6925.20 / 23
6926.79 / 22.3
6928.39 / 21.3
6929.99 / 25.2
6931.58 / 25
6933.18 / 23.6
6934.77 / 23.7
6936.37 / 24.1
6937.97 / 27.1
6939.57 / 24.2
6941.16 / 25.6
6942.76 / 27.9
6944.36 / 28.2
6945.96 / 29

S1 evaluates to 0.7 angstrom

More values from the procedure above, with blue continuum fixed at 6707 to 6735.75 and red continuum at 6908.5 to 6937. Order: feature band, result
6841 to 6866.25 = 3.24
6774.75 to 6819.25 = 4.00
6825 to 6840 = 1.26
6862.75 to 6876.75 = 1.21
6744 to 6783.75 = 1.50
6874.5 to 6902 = 2.94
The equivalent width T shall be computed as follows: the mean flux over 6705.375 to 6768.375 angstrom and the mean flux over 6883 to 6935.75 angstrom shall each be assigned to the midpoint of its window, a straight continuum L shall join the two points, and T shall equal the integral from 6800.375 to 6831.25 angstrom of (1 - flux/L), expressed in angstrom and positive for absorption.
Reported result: 1.83 angstrom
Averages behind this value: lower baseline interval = 15.9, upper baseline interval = 20.1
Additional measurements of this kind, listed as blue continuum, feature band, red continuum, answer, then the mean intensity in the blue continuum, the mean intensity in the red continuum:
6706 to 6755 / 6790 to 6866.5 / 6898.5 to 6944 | 8.03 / 15.7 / 21.8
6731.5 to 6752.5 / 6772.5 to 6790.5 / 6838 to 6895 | 0.00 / 15.8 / 17.9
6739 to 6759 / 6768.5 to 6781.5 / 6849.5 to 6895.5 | -1.36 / 15.5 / 17.8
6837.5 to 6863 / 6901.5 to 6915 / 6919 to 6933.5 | 0.90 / 17.2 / 22.4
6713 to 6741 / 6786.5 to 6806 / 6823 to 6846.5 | 1.08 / 15.1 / 17.4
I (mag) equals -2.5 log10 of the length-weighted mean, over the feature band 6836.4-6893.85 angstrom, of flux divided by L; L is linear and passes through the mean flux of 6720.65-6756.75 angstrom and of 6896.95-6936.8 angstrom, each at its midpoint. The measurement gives 0.087 mag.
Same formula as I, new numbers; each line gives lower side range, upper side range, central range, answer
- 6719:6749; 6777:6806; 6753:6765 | -0.01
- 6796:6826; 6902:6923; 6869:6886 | 0.01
